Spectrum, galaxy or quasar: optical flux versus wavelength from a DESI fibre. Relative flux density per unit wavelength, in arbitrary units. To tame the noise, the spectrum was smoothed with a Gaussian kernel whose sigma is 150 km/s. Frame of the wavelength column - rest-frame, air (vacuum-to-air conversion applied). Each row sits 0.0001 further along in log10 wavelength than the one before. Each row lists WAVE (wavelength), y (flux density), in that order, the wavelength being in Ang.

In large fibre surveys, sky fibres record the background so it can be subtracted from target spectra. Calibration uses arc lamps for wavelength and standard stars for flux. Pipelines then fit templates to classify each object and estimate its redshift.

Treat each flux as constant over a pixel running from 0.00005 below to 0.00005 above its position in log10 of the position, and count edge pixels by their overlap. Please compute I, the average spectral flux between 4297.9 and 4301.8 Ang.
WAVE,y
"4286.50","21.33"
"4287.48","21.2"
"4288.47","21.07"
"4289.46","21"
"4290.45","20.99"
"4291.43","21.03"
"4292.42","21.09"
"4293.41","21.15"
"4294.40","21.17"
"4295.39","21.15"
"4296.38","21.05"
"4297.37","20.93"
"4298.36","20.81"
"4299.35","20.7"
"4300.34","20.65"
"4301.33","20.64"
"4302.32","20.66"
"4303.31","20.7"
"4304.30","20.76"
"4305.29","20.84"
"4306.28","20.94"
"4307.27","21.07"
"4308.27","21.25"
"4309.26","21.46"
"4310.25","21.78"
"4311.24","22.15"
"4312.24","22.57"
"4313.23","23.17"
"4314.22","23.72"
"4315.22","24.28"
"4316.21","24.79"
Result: 20.7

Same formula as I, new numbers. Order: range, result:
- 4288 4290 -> 21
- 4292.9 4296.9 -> 21.1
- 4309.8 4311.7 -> 22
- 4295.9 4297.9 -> 21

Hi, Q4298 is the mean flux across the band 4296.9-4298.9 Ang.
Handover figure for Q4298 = 20.9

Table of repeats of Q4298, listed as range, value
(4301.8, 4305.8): 20.8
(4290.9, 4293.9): 21.1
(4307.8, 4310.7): 21.5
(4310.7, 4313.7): 22.6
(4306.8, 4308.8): 21.1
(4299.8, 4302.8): 20.7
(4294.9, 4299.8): 20.9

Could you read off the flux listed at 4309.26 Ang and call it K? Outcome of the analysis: 21.46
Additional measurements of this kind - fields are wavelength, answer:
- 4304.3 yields 20.76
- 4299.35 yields 20.7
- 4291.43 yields 21.03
